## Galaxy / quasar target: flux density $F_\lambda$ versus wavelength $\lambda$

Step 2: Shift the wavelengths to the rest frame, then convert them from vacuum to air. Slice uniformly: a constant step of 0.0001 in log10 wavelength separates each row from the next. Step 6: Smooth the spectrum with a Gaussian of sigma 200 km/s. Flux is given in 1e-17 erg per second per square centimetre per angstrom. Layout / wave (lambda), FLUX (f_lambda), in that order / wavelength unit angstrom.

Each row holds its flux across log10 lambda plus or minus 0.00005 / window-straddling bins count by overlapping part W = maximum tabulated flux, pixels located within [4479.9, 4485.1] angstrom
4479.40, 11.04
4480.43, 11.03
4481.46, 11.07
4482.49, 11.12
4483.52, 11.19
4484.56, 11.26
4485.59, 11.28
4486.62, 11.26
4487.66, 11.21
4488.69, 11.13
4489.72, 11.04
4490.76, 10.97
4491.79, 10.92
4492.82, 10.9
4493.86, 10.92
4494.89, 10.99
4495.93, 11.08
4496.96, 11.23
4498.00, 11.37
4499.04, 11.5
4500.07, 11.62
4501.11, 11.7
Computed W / 11.26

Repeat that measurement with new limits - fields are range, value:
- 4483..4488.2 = 11.28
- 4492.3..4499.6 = 11.5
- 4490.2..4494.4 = 10.97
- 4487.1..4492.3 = 11.21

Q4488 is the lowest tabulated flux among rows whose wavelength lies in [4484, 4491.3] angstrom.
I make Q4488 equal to 10.97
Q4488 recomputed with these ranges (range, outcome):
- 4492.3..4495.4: 10.9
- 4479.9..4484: 11.03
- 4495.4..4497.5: 11.08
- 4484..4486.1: 11.26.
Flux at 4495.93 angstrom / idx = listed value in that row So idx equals 11.08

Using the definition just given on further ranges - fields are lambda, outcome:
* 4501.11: 11.7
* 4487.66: 11.21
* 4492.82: 10.9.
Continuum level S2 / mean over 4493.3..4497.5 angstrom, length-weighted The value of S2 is 11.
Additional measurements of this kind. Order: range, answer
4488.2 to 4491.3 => 11.1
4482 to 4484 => 11.2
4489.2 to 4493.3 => 11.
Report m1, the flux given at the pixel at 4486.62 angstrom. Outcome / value 11.26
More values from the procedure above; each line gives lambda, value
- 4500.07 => 11.62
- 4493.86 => 10.92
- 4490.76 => 10.97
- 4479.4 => 11.04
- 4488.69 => 11.13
